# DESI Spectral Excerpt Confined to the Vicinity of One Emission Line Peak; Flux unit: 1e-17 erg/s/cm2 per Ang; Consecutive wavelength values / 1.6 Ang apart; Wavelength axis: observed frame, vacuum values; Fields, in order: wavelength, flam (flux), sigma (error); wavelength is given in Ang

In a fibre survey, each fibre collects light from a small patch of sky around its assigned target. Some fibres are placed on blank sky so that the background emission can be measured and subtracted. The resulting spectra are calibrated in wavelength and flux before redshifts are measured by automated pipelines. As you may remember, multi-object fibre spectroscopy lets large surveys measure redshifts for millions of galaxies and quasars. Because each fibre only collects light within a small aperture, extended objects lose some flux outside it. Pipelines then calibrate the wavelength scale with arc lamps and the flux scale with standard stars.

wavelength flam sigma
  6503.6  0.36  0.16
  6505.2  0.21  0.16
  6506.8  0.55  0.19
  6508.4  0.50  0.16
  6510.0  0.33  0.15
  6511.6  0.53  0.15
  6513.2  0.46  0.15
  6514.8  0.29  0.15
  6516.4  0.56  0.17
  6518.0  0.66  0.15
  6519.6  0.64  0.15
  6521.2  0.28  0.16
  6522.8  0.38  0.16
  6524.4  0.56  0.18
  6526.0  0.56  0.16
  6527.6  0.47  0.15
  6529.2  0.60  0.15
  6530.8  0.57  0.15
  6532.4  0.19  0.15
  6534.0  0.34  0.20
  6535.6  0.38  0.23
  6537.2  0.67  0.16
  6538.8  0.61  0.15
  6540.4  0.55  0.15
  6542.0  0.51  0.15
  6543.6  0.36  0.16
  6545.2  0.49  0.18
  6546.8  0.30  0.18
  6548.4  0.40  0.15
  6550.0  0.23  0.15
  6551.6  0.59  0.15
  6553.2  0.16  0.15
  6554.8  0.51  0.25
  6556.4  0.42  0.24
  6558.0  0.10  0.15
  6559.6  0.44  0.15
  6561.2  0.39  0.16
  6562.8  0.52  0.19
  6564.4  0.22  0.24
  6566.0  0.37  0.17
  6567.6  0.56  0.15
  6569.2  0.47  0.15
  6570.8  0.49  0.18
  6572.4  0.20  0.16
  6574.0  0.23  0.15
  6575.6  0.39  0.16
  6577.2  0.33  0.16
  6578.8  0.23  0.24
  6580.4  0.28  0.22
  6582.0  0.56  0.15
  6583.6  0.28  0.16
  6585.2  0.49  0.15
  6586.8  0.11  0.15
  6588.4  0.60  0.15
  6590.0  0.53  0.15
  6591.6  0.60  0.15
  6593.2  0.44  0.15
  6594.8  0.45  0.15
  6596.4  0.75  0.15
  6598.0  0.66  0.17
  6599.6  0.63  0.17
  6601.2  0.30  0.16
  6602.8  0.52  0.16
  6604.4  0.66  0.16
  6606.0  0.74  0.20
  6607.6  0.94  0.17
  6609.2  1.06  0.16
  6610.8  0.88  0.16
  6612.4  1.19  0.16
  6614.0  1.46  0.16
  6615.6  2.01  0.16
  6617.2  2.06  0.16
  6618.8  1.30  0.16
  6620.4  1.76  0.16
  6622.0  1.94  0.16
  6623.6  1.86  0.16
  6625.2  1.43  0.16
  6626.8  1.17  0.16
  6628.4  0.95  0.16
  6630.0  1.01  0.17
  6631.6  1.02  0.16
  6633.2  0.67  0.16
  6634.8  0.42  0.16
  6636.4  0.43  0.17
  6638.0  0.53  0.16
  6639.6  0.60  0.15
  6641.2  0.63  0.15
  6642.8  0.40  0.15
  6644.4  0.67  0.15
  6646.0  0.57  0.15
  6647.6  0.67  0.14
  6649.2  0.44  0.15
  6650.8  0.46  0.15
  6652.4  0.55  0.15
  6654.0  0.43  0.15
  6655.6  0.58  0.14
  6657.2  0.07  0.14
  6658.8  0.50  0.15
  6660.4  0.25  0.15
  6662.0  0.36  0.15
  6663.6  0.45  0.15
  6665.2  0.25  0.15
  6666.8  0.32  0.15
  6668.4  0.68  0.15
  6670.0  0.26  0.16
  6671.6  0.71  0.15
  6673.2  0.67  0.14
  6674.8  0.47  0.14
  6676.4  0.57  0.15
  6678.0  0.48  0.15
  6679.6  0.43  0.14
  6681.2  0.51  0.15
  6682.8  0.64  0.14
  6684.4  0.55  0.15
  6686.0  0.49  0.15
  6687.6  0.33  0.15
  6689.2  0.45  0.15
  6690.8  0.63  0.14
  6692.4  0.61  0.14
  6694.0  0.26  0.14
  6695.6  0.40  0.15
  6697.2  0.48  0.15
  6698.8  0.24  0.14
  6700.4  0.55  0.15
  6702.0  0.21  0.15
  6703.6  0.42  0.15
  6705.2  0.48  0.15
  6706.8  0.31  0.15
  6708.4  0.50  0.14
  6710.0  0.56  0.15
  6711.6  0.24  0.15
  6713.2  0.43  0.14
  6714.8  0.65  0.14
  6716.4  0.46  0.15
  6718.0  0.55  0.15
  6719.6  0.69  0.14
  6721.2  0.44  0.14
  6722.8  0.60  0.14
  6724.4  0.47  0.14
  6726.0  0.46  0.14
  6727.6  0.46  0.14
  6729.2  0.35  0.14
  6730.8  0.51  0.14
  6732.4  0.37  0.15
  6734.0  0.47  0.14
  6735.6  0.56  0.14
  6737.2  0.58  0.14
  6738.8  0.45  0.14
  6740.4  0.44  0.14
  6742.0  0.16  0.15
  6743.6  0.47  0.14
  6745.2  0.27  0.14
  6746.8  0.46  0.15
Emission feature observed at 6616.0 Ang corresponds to [O II]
